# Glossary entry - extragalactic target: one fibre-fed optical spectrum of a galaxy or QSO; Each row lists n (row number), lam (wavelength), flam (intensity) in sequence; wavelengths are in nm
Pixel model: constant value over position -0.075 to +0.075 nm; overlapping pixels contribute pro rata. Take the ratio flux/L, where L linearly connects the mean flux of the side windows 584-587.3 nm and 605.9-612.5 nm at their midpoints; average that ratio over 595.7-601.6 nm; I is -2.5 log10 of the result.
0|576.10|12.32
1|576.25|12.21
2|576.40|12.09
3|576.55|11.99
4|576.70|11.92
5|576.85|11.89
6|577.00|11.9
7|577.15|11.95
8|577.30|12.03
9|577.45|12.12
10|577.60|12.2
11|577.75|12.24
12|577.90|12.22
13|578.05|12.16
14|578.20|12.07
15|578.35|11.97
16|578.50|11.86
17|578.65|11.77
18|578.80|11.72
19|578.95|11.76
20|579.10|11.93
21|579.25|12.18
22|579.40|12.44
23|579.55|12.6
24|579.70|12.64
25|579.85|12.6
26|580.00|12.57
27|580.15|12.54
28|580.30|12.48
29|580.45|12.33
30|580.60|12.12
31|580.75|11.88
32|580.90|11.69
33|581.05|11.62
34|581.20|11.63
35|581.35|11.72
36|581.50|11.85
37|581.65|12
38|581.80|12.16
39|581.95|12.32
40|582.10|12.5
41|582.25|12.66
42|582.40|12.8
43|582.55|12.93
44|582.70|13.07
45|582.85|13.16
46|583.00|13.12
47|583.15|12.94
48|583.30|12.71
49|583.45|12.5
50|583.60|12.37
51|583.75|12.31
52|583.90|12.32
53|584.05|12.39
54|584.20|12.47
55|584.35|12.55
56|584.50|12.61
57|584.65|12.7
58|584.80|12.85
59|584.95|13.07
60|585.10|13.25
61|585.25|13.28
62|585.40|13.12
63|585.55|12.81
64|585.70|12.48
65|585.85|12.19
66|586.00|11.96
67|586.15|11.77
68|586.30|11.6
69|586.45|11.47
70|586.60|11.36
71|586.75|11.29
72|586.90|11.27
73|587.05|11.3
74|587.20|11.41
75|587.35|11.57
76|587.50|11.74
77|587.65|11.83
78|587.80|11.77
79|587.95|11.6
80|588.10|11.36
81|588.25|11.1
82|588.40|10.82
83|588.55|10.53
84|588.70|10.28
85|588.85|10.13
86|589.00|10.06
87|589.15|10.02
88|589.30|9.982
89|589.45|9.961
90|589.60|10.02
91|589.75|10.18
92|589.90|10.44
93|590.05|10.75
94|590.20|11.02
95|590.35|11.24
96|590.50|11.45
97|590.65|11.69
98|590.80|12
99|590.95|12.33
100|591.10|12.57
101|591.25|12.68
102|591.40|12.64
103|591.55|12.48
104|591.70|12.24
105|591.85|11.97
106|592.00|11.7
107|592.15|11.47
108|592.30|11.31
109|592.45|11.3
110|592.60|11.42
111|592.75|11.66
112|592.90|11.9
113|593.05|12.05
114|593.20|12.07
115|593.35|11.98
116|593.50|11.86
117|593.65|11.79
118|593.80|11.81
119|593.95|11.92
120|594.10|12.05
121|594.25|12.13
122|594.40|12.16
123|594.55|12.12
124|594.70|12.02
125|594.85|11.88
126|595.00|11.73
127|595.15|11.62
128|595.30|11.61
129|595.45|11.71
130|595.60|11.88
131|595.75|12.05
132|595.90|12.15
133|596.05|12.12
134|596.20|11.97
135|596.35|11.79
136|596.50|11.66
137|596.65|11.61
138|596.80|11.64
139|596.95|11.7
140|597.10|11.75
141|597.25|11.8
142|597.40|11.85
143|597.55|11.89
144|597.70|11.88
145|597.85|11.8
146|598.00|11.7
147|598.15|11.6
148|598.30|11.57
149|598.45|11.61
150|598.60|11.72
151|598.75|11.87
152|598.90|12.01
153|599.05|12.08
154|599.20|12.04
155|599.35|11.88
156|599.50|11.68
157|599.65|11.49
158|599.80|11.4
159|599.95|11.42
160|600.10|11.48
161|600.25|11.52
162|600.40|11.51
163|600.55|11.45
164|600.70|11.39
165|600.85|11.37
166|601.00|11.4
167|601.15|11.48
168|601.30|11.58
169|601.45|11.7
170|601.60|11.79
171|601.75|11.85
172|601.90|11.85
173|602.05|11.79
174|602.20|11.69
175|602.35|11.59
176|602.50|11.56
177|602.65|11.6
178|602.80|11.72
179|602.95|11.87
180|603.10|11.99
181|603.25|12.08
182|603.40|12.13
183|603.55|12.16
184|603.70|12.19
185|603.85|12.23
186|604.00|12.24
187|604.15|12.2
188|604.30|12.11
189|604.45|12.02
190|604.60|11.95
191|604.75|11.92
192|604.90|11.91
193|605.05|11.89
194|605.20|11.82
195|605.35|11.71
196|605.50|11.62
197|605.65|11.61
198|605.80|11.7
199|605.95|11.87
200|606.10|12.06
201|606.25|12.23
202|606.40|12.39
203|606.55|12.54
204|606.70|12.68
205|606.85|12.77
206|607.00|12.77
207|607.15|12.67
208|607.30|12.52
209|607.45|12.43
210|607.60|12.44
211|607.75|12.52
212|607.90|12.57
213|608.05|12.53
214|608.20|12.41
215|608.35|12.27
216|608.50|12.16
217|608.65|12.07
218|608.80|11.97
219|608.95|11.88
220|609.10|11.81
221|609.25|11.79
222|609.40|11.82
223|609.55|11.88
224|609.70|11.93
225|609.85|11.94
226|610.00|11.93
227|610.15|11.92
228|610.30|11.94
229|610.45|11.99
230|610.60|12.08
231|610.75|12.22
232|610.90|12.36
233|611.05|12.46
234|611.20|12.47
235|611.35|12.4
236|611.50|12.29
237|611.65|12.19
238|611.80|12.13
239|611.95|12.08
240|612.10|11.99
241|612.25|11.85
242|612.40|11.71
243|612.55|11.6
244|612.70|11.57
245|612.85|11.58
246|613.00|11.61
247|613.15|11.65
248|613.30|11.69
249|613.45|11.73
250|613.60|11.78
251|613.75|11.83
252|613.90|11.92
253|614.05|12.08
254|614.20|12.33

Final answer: 0.05 mag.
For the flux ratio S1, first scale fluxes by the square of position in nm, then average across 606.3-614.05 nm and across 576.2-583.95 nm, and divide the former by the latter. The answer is 1.09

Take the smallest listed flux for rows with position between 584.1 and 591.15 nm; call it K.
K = 9.961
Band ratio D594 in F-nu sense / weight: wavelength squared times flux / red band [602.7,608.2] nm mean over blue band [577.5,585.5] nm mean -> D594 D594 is 1.1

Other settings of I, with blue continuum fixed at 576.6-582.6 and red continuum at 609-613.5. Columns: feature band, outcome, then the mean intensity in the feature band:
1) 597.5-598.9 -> 0.03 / 11.7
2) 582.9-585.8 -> -0.05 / 12.7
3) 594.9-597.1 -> 0.02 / 11.8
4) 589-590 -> 0.19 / 10.1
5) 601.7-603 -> 0.03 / 11.7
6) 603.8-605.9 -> 0.01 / 11.9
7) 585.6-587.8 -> 0.04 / 11.7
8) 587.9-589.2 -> 0.14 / 10.6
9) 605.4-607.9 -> -0.03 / 12.3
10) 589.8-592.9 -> 0.03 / 11.7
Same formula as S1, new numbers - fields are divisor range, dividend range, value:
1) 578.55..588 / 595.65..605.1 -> 1.02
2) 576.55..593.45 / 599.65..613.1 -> 1.08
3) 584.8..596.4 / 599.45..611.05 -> 1.08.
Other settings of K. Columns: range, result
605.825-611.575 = 11.79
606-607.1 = 12.06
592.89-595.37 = 11.61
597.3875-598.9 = 11.57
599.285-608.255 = 11.37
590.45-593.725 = 11.3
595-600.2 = 11.4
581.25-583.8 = 11.72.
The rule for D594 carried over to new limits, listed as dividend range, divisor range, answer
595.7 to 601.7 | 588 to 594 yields 1.06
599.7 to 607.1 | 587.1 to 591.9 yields 1.11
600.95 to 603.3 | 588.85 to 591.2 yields 1.12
